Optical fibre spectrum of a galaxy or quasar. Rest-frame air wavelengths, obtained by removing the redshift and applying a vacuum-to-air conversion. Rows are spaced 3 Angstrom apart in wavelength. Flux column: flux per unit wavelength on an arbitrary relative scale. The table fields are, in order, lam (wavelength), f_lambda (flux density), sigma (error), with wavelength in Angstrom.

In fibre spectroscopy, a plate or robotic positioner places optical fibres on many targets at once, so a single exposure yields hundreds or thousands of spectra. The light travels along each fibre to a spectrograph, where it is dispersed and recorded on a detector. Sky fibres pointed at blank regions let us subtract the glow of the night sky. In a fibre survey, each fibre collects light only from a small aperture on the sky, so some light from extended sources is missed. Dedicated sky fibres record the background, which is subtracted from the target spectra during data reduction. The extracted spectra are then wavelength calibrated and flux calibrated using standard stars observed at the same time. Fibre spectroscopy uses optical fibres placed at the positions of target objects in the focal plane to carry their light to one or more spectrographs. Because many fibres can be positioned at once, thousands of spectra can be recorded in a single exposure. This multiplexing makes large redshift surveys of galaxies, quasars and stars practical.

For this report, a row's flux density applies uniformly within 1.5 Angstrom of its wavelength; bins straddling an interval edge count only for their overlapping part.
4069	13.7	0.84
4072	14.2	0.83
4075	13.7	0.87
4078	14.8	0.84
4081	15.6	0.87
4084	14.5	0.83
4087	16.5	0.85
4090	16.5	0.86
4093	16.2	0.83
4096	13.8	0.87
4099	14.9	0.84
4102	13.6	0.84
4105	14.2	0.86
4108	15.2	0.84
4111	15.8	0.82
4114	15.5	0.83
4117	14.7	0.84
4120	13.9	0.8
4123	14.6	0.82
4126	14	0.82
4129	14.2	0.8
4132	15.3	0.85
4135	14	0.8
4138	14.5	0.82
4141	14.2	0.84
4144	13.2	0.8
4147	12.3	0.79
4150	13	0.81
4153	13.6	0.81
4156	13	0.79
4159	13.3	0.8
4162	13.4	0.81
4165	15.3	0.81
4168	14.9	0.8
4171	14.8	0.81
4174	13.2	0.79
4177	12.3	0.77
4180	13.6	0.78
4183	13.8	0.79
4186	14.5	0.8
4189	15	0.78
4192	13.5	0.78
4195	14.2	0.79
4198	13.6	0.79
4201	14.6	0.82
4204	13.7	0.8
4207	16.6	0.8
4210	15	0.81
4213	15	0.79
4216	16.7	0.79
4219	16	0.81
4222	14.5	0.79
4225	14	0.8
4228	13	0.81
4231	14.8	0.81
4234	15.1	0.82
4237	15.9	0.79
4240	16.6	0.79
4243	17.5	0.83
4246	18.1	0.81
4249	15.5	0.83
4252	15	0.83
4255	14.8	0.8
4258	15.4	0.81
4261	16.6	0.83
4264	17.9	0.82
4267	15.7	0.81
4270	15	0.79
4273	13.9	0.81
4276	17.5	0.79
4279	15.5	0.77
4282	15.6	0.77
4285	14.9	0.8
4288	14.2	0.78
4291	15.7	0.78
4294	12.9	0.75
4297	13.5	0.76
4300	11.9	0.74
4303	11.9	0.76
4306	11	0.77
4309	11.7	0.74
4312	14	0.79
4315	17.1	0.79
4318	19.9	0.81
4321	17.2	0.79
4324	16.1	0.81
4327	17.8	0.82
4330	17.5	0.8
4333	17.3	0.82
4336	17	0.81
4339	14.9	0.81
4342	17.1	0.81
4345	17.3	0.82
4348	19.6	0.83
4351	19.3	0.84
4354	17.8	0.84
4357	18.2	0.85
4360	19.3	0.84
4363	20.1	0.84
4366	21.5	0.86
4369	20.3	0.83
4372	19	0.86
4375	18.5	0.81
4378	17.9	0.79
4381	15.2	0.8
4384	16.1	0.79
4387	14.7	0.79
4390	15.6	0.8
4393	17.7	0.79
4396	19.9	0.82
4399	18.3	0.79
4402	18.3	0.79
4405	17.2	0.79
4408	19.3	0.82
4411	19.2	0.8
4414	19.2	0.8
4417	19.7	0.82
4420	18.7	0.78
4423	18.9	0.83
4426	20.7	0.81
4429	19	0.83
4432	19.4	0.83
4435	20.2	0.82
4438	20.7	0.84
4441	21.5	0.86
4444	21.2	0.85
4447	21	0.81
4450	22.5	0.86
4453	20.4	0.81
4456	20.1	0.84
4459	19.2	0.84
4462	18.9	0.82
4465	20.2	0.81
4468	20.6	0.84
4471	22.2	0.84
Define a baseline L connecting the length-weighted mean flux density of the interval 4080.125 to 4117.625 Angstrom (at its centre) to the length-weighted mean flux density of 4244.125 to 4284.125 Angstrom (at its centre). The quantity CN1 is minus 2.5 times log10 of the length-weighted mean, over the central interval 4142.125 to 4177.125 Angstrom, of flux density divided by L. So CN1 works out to 0.138 mag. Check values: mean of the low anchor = 15.2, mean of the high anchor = 15.9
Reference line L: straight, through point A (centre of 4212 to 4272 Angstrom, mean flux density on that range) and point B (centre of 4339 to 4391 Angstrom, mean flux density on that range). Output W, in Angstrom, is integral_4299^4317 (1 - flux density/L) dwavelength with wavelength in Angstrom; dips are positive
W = 4.0 Angstrom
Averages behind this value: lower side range 15.6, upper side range 18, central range 13.2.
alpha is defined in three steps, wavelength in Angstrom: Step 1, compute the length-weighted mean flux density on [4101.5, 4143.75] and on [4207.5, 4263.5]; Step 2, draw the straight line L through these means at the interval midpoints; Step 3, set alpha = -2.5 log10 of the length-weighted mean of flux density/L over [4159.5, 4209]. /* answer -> 0.07 mag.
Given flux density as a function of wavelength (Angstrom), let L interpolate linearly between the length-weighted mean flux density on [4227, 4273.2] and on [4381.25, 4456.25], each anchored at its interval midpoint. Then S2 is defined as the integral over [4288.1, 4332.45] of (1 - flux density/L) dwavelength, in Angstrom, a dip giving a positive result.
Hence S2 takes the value 5.4 Angstrom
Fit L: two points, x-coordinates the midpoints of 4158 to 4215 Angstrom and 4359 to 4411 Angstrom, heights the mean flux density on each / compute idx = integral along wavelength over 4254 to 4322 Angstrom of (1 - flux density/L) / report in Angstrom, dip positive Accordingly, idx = 5.5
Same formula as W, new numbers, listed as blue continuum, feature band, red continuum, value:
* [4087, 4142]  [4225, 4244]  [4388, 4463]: 1.46 Angstrom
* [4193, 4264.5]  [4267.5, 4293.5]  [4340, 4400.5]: 1.86 Angstrom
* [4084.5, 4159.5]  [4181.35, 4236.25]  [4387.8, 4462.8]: 4.13 Angstrom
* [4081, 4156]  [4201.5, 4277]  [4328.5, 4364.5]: 3.52 Angstrom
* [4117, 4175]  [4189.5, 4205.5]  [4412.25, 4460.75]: 1.13 Angstrom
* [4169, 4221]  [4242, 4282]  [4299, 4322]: -4.46 Angstrom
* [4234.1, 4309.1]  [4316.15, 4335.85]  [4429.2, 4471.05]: -1.06 Angstrom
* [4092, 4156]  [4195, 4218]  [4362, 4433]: 0.82 Angstrom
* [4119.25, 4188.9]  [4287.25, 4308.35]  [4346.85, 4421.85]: 4.78 Angstrom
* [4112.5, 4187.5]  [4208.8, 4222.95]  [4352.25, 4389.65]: -0.26 Angstrom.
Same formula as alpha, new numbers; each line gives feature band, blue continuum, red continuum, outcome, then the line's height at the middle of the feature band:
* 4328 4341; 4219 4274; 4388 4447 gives 0.04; 17.4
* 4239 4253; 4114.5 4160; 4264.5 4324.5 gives -0.15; 14.5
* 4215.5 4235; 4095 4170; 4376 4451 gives 0.07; 15.7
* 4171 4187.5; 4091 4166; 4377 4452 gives 0.11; 15.1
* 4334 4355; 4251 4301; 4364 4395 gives -0.05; 16.8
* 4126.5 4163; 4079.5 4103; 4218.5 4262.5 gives 0.12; 15.3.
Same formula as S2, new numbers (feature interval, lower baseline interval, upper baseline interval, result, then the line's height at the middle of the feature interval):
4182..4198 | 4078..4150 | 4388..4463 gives 1.7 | 15.8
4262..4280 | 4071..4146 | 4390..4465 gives 1.3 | 17.2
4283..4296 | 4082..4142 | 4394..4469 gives 2.3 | 17.6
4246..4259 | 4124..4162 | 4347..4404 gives 0.3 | 15.9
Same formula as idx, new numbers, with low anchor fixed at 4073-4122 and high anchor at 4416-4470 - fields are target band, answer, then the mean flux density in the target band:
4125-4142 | 1.2 Angstrom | 14.4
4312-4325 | 0.8 Angstrom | 17.2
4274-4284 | 0.9 Angstrom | 16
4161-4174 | 1.2 Angstrom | 14.5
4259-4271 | 0.8 Angstrom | 16.3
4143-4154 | 1.9 Angstrom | 13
